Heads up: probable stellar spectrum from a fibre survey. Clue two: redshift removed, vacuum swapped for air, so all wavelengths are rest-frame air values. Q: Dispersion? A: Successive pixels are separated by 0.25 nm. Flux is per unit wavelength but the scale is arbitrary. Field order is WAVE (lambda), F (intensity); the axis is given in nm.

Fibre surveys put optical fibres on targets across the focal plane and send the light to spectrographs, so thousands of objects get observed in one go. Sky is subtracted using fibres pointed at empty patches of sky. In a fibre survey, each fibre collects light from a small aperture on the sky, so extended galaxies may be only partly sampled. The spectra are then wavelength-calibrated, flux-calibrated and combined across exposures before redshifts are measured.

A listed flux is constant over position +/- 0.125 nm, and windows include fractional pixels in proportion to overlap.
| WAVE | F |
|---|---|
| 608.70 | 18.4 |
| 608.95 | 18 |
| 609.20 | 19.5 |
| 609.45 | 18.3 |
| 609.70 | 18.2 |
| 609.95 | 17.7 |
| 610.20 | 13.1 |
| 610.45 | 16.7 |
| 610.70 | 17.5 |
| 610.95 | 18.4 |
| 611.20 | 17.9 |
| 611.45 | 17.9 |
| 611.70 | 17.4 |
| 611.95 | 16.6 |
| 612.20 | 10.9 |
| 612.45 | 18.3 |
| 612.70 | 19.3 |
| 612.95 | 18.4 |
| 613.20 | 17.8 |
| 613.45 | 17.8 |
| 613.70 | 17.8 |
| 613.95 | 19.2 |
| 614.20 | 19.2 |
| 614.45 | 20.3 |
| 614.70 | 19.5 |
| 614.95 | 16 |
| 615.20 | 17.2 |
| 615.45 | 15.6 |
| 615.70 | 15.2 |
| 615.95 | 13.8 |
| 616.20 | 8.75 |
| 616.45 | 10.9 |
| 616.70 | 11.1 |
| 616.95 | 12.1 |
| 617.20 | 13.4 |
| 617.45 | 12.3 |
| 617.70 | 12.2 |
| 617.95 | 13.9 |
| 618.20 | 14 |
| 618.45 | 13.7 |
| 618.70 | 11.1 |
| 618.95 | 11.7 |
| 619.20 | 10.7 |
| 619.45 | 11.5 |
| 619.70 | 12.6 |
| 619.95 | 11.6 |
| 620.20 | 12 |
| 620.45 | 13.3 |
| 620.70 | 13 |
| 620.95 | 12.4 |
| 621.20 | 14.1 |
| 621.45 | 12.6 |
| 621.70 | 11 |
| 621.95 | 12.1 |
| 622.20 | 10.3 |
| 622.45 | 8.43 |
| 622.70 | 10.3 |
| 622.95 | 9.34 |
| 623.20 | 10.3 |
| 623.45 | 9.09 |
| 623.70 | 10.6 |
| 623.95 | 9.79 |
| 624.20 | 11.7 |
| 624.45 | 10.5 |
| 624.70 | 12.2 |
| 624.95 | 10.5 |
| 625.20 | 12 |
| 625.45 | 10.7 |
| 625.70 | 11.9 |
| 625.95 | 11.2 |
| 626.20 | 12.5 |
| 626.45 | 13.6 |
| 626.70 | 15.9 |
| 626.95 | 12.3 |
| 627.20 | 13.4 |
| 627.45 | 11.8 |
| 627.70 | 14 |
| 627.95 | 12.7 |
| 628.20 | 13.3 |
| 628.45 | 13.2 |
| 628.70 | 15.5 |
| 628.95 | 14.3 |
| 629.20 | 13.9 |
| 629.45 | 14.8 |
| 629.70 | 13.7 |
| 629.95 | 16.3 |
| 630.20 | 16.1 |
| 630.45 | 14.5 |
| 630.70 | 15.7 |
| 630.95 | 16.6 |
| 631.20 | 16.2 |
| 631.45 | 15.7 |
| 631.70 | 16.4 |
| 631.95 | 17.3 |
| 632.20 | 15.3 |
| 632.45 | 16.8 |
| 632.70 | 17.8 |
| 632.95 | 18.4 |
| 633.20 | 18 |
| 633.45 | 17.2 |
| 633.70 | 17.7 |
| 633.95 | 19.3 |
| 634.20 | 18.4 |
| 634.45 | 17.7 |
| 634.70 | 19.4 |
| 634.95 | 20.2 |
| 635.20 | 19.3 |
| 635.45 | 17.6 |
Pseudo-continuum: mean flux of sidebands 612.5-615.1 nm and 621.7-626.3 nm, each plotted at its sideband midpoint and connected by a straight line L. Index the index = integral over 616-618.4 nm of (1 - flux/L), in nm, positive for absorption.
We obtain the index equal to 0.56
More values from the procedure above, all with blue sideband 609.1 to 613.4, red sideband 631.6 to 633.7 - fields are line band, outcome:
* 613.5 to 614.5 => -0.10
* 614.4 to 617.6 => 0.57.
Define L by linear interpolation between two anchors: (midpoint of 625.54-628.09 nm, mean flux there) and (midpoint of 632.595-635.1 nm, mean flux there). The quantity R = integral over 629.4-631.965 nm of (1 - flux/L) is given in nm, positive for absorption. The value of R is 0.04 nm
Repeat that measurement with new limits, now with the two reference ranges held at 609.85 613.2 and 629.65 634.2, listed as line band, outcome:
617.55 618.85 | 0.303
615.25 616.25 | 0.174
